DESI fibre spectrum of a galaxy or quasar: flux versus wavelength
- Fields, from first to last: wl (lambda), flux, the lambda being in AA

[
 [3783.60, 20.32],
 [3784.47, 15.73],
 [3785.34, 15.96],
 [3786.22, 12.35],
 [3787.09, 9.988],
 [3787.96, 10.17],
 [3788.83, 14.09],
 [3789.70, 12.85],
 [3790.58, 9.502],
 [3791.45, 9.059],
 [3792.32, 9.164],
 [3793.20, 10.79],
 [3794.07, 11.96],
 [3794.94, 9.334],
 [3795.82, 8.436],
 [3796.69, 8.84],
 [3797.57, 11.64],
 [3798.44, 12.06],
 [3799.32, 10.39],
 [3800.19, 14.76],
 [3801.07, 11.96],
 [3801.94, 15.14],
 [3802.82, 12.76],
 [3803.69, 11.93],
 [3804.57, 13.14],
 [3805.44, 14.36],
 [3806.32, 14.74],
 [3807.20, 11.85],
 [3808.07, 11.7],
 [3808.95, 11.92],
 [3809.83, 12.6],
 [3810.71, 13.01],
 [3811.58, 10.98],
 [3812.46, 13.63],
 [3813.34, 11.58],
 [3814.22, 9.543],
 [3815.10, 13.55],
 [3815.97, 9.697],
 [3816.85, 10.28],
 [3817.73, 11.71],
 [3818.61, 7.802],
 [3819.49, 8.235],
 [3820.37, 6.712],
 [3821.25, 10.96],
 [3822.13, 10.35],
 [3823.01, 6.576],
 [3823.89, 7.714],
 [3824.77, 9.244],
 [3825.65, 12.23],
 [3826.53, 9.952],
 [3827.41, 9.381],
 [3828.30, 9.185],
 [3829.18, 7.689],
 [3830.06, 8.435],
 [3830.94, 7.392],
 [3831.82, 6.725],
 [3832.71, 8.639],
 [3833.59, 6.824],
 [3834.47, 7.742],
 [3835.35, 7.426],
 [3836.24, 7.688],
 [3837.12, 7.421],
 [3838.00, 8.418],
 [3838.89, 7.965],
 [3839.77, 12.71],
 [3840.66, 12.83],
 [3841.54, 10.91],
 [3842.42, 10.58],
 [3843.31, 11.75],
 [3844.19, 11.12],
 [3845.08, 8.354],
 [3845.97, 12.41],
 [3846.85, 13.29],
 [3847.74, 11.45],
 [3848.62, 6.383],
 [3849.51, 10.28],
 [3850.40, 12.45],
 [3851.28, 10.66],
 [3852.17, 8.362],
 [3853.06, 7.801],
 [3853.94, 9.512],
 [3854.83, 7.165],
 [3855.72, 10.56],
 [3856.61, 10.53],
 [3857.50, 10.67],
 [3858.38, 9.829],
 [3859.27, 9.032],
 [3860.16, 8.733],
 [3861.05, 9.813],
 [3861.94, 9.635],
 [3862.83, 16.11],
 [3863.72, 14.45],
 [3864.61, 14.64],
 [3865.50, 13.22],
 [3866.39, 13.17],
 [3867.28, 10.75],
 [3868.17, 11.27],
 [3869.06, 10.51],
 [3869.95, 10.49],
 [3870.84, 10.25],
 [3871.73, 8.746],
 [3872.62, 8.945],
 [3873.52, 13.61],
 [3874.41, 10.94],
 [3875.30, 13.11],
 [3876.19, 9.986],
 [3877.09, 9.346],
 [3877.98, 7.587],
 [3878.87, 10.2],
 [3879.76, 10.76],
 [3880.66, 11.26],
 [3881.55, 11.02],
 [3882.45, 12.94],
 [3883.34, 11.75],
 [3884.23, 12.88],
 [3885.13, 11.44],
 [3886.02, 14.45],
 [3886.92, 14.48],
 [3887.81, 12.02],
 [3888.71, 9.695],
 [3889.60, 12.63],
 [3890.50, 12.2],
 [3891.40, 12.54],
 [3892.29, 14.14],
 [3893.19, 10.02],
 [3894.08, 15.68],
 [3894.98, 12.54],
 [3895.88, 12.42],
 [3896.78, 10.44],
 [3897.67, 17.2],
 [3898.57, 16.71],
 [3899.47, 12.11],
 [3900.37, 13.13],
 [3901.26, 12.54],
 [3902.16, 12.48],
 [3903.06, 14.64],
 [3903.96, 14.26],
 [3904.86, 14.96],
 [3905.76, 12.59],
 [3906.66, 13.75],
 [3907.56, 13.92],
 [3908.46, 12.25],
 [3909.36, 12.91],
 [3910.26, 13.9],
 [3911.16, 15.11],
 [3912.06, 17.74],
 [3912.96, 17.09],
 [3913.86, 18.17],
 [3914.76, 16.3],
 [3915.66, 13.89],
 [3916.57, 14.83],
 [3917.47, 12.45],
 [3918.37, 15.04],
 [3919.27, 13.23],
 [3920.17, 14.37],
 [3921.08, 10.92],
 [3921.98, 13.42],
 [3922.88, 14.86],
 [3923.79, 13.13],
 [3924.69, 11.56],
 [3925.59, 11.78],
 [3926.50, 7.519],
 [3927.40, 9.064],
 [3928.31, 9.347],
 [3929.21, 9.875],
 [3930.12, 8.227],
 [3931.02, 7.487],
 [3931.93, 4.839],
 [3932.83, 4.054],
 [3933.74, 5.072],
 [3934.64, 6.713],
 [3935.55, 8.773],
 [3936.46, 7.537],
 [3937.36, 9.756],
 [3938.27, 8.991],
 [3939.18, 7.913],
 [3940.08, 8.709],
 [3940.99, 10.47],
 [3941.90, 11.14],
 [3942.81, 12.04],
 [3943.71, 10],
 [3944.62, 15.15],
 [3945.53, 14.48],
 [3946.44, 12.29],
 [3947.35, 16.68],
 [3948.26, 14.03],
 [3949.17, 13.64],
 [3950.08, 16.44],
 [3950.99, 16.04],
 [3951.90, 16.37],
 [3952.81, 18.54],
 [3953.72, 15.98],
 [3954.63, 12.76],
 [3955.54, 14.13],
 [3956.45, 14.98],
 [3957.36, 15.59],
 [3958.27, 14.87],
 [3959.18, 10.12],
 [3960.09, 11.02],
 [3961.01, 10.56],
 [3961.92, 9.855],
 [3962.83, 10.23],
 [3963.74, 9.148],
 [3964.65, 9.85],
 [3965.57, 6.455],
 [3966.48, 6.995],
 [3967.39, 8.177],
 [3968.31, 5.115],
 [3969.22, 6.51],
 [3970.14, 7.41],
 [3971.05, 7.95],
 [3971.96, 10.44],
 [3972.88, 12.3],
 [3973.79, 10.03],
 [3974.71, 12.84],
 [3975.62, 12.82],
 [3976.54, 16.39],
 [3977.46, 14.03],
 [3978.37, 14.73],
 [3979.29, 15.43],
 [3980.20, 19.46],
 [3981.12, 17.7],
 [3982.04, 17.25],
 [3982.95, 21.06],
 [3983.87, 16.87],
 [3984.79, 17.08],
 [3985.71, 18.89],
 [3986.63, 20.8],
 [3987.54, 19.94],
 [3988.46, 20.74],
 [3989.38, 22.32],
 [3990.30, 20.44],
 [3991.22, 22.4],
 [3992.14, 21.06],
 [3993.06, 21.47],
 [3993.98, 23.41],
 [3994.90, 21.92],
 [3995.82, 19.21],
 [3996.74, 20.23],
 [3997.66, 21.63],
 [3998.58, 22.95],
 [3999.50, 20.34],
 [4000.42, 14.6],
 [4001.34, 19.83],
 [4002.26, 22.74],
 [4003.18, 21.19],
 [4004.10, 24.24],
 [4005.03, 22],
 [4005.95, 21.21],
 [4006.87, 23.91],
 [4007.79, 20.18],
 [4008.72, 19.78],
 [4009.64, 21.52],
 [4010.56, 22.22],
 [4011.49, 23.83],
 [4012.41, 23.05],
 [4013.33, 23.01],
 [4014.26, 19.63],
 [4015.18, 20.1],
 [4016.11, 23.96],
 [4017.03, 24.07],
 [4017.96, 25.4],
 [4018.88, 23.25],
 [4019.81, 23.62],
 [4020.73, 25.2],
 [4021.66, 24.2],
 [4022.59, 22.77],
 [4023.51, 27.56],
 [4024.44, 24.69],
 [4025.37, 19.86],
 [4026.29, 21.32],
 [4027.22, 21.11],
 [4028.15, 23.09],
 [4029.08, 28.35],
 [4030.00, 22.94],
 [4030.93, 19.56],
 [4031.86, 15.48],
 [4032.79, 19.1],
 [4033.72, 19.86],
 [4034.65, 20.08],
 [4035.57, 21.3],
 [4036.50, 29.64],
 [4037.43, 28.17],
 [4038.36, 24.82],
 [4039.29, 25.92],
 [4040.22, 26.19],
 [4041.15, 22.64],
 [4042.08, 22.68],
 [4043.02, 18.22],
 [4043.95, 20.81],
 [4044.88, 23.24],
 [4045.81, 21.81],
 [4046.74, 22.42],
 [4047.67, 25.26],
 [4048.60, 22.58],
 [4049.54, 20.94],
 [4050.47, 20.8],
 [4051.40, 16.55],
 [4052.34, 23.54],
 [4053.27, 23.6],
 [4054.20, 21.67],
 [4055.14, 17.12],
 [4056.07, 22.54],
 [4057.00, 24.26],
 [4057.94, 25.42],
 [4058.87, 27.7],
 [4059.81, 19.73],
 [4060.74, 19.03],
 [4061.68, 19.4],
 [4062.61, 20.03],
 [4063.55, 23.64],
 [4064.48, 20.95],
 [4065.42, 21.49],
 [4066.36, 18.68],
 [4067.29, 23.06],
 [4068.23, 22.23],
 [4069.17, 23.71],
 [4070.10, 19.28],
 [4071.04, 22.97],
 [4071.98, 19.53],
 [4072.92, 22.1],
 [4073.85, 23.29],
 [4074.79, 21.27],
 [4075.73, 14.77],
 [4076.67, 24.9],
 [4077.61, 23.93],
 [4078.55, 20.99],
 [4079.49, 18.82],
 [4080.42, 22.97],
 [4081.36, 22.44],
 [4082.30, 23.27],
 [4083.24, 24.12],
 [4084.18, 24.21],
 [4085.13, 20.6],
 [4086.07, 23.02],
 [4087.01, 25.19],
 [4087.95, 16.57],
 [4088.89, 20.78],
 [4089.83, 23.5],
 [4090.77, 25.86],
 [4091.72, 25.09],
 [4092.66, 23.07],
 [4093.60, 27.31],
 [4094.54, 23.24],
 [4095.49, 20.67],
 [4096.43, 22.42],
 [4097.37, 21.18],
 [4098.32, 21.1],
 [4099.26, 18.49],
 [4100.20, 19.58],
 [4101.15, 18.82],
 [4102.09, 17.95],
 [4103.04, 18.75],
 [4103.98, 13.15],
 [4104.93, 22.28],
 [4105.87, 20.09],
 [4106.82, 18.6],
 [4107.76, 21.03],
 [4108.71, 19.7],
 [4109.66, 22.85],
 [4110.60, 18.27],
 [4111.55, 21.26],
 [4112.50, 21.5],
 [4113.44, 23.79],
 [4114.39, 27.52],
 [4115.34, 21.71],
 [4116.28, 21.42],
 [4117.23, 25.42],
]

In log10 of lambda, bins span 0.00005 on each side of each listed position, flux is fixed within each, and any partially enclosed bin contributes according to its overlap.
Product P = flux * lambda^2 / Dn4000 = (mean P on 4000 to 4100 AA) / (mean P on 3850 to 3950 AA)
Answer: 2.04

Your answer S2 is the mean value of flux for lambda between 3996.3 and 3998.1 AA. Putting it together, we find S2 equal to 20.9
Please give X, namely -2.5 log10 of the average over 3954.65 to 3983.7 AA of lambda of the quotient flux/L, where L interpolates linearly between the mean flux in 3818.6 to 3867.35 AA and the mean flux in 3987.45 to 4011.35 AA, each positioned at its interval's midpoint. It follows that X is 0.50 mag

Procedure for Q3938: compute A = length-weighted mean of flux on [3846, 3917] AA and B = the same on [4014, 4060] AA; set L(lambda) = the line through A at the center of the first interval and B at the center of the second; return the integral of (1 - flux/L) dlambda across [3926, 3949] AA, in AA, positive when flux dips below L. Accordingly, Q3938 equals 9.15 AA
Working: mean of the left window 12.2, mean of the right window 22.7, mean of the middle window 9.66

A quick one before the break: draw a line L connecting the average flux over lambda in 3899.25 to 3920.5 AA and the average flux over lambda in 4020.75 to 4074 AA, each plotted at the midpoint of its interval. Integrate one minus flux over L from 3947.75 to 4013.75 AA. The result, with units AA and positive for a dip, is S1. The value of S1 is 7.1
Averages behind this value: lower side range 14.3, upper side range 22.3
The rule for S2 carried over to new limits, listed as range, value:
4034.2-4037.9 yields 24.9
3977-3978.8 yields 14.4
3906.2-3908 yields 13.8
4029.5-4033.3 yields 19.4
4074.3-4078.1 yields 21.2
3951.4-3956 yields 15.6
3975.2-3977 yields 14.6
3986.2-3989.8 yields 21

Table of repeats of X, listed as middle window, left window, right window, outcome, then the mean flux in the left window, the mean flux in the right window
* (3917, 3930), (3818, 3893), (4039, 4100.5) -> 0.19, 10.4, 22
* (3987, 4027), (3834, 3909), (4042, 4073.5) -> -0.17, 11.4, 21.7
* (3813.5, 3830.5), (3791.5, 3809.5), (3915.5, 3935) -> 0.22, 11.8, 10.5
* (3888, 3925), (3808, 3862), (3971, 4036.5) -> 0.04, 9.79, 20.4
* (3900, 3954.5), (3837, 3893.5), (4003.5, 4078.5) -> 0.20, 11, 22.3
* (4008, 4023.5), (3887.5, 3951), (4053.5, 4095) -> -0.24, 12.2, 22.1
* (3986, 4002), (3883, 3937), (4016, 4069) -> -0.11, 12.3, 22.5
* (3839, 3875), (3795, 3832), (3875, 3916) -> 0.11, 10.7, 13.1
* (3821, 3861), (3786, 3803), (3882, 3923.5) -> 0.28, 11.2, 13.6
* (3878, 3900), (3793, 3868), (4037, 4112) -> 0.06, 10.5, 21.7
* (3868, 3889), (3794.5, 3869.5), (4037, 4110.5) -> 0.14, 10.5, 21.8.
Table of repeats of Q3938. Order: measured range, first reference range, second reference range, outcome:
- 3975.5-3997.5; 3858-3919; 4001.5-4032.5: 1.20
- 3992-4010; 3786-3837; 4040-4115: -2.67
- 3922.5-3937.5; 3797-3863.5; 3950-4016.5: 5.98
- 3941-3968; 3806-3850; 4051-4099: 5.85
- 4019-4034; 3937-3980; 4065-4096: -4.11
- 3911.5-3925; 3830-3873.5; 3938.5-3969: -3.71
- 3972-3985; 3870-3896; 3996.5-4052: 2.41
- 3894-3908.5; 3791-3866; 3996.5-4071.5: 0.99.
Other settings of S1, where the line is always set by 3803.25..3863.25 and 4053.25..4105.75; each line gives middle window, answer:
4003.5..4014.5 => -2.3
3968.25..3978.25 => 3.5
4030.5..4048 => -2.4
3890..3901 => -0.2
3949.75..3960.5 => 0.7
